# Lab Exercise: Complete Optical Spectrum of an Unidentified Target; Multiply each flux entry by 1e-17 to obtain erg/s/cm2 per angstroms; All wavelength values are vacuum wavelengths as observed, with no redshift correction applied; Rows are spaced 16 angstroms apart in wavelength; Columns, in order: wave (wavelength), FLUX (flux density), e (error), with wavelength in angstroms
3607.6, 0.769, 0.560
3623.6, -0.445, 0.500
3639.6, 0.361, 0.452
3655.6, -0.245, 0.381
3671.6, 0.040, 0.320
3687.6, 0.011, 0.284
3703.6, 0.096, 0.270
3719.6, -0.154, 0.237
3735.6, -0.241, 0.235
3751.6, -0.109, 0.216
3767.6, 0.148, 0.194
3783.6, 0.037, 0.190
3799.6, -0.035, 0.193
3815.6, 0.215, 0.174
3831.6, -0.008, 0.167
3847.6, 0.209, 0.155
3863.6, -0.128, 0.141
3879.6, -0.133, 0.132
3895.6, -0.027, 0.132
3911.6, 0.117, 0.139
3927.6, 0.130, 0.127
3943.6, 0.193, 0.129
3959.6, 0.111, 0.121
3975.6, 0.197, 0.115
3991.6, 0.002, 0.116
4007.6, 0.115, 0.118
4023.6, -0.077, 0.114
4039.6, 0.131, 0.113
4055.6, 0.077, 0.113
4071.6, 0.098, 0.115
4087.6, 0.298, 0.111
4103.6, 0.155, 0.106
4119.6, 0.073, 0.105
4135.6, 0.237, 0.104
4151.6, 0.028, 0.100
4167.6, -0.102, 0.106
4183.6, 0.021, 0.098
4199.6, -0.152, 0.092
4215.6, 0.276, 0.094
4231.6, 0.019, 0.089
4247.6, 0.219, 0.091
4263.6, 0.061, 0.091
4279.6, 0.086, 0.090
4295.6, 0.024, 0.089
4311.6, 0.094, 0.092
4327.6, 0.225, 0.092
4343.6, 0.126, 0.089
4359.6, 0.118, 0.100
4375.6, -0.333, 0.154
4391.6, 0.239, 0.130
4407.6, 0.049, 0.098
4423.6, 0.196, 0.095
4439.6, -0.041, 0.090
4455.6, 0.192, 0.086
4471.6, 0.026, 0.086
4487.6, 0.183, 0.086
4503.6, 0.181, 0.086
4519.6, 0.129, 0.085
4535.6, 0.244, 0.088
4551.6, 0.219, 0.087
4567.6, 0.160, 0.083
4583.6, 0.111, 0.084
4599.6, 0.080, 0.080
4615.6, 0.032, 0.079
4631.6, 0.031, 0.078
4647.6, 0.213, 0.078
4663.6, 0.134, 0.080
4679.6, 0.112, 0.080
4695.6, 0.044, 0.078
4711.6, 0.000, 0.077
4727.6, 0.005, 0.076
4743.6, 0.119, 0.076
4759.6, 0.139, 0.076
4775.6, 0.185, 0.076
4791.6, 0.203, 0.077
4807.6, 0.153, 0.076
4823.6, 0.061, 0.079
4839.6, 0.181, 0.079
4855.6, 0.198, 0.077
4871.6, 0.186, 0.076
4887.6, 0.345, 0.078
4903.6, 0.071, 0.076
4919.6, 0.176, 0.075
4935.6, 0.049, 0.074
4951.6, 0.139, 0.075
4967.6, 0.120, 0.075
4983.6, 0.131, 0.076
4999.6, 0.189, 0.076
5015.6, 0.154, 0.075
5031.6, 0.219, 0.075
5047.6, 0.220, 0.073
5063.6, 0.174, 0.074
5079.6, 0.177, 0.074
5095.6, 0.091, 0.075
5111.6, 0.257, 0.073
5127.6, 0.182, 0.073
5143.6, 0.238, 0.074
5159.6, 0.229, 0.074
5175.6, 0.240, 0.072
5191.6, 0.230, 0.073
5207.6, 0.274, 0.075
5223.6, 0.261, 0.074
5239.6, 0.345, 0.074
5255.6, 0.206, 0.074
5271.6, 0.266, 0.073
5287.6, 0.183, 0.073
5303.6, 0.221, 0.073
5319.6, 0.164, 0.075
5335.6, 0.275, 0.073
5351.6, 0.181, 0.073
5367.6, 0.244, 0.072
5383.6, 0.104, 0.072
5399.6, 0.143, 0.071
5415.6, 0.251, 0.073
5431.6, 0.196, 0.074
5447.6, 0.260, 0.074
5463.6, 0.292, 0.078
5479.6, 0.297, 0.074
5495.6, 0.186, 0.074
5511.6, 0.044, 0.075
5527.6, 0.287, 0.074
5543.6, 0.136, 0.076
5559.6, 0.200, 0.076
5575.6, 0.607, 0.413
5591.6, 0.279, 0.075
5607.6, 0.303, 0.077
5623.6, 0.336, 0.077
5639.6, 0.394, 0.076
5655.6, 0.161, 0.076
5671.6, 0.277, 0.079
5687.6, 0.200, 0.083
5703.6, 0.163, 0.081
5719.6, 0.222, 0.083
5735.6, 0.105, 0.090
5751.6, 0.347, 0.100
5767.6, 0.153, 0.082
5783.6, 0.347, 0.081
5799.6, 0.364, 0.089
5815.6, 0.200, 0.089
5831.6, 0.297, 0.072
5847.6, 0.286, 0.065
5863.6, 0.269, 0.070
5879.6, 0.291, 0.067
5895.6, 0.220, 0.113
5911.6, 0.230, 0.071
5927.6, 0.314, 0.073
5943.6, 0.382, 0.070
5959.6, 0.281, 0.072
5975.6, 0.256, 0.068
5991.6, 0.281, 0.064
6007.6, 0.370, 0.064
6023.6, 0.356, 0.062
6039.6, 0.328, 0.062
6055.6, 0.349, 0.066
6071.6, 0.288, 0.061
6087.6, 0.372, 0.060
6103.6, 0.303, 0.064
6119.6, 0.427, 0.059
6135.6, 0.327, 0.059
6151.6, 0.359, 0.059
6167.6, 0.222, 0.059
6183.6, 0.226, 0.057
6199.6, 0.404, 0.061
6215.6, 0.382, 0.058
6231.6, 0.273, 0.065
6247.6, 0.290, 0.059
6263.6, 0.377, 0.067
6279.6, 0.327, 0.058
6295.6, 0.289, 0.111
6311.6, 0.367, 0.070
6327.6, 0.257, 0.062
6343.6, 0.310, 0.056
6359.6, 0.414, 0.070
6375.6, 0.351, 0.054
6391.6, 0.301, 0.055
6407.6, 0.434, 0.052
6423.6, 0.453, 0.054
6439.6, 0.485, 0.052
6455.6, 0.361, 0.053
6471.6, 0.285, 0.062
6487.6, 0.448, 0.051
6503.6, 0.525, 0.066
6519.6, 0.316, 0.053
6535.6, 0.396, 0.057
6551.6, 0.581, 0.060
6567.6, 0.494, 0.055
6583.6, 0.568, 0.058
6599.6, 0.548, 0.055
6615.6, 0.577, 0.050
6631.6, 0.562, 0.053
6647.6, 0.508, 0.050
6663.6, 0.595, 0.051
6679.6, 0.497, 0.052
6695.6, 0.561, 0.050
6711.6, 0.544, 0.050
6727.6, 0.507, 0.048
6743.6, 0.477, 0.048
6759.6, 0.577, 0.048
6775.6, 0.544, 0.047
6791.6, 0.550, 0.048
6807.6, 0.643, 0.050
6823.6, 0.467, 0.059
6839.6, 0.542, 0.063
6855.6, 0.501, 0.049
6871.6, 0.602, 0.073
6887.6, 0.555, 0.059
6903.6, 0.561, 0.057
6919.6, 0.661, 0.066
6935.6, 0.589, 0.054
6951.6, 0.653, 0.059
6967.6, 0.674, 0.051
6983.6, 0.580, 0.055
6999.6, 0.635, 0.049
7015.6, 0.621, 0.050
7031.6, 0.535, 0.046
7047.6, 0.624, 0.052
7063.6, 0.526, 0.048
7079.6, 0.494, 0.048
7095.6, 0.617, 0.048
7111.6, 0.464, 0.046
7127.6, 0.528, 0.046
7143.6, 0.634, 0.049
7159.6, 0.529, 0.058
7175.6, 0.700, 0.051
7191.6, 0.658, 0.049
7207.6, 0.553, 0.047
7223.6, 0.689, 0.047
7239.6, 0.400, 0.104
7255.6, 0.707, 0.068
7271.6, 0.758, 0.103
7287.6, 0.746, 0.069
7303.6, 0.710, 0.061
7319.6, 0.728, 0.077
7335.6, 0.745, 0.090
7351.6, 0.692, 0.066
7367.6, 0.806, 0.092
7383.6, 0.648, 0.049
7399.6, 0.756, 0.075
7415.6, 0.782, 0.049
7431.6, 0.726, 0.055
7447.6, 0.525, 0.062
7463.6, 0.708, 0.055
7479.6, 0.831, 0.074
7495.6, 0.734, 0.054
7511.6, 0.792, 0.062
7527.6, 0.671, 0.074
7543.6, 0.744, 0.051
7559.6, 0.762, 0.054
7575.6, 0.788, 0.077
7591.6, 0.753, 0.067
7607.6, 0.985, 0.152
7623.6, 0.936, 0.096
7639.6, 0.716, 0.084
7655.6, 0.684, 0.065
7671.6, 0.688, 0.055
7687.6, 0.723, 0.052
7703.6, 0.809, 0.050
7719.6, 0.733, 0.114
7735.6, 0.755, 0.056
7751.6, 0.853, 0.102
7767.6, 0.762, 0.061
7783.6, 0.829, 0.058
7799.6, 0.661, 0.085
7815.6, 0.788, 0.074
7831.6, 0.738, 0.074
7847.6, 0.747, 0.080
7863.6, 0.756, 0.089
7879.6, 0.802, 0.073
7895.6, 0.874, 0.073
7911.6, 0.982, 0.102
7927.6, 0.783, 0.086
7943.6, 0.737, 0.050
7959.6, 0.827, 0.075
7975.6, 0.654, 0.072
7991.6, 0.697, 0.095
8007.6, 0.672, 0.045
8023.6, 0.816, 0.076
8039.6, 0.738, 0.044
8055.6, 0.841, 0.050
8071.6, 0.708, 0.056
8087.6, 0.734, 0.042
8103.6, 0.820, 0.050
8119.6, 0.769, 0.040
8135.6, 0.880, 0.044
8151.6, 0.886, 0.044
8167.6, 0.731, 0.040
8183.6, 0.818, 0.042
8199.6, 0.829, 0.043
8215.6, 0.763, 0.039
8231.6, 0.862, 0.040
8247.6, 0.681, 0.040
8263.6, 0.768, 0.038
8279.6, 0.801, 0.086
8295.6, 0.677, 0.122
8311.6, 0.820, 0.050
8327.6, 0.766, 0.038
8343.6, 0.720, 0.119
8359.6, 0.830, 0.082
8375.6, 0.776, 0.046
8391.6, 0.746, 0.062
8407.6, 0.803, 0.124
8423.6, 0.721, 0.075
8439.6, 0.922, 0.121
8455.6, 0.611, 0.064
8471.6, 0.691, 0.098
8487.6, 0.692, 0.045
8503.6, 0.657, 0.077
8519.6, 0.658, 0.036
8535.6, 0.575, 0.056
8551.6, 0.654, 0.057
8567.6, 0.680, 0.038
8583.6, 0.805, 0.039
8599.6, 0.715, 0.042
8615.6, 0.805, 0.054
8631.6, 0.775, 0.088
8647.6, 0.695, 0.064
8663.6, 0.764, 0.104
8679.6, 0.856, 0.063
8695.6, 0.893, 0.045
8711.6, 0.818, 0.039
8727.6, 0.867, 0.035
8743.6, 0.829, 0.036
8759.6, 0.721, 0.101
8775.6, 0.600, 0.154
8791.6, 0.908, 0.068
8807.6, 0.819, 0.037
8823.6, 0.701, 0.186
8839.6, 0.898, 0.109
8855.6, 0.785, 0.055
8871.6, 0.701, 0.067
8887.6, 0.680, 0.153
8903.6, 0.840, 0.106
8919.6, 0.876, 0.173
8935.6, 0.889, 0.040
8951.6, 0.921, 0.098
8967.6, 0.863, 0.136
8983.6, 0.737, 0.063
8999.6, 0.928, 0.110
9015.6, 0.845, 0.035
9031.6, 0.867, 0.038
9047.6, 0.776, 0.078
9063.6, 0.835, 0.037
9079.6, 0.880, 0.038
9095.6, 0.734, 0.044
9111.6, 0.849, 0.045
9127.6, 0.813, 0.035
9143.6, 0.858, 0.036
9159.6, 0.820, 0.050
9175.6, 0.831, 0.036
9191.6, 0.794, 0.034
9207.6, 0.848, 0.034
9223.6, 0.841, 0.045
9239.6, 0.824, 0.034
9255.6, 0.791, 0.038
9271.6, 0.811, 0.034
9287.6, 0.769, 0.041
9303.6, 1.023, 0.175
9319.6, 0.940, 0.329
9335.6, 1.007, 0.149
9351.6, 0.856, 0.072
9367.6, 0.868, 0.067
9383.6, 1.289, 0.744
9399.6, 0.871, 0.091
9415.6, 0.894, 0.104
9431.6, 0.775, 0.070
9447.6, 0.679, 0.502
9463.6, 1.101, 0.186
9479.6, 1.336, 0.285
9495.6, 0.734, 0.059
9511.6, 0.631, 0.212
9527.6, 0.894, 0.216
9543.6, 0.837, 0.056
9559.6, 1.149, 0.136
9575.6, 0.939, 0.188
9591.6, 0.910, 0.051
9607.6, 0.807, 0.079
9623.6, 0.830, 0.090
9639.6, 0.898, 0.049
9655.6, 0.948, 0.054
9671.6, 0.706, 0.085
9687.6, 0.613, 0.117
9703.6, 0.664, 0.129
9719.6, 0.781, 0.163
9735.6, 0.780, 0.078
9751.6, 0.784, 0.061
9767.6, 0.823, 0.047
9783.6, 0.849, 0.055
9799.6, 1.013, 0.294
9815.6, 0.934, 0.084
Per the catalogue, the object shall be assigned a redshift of 0.643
